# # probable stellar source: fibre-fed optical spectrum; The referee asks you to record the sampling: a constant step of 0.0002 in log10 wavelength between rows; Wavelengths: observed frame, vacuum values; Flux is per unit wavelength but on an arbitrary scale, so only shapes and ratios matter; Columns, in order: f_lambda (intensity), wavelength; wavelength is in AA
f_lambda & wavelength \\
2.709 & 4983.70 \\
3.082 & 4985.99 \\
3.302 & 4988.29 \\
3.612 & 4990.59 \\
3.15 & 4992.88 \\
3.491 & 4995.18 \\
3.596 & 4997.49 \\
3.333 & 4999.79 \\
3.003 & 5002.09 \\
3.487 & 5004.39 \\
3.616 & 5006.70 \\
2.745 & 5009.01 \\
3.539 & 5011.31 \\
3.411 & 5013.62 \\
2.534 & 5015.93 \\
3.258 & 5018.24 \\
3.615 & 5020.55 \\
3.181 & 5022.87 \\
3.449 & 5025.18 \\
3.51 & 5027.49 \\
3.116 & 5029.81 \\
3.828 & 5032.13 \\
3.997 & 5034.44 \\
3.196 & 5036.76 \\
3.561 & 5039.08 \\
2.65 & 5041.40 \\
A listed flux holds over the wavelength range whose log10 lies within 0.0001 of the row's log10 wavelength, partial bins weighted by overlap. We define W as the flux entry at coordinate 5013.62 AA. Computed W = 3.411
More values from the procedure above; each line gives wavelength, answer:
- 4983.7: 2.709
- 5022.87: 3.181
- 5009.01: 2.745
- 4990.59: 3.612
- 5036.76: 3.196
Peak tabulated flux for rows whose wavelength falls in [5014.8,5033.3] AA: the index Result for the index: 3.828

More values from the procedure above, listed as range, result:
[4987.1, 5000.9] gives 3.612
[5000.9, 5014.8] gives 3.616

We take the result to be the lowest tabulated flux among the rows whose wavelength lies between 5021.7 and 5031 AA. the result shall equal 3.116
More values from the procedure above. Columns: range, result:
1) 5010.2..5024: 2.534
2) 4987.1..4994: 3.15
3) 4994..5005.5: 3.003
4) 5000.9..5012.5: 2.745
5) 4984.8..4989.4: 3.082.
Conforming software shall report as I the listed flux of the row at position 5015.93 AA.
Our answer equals 2.534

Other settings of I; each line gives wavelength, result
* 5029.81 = 3.116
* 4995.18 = 3.491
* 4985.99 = 3.082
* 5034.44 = 3.997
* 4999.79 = 3.333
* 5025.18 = 3.449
